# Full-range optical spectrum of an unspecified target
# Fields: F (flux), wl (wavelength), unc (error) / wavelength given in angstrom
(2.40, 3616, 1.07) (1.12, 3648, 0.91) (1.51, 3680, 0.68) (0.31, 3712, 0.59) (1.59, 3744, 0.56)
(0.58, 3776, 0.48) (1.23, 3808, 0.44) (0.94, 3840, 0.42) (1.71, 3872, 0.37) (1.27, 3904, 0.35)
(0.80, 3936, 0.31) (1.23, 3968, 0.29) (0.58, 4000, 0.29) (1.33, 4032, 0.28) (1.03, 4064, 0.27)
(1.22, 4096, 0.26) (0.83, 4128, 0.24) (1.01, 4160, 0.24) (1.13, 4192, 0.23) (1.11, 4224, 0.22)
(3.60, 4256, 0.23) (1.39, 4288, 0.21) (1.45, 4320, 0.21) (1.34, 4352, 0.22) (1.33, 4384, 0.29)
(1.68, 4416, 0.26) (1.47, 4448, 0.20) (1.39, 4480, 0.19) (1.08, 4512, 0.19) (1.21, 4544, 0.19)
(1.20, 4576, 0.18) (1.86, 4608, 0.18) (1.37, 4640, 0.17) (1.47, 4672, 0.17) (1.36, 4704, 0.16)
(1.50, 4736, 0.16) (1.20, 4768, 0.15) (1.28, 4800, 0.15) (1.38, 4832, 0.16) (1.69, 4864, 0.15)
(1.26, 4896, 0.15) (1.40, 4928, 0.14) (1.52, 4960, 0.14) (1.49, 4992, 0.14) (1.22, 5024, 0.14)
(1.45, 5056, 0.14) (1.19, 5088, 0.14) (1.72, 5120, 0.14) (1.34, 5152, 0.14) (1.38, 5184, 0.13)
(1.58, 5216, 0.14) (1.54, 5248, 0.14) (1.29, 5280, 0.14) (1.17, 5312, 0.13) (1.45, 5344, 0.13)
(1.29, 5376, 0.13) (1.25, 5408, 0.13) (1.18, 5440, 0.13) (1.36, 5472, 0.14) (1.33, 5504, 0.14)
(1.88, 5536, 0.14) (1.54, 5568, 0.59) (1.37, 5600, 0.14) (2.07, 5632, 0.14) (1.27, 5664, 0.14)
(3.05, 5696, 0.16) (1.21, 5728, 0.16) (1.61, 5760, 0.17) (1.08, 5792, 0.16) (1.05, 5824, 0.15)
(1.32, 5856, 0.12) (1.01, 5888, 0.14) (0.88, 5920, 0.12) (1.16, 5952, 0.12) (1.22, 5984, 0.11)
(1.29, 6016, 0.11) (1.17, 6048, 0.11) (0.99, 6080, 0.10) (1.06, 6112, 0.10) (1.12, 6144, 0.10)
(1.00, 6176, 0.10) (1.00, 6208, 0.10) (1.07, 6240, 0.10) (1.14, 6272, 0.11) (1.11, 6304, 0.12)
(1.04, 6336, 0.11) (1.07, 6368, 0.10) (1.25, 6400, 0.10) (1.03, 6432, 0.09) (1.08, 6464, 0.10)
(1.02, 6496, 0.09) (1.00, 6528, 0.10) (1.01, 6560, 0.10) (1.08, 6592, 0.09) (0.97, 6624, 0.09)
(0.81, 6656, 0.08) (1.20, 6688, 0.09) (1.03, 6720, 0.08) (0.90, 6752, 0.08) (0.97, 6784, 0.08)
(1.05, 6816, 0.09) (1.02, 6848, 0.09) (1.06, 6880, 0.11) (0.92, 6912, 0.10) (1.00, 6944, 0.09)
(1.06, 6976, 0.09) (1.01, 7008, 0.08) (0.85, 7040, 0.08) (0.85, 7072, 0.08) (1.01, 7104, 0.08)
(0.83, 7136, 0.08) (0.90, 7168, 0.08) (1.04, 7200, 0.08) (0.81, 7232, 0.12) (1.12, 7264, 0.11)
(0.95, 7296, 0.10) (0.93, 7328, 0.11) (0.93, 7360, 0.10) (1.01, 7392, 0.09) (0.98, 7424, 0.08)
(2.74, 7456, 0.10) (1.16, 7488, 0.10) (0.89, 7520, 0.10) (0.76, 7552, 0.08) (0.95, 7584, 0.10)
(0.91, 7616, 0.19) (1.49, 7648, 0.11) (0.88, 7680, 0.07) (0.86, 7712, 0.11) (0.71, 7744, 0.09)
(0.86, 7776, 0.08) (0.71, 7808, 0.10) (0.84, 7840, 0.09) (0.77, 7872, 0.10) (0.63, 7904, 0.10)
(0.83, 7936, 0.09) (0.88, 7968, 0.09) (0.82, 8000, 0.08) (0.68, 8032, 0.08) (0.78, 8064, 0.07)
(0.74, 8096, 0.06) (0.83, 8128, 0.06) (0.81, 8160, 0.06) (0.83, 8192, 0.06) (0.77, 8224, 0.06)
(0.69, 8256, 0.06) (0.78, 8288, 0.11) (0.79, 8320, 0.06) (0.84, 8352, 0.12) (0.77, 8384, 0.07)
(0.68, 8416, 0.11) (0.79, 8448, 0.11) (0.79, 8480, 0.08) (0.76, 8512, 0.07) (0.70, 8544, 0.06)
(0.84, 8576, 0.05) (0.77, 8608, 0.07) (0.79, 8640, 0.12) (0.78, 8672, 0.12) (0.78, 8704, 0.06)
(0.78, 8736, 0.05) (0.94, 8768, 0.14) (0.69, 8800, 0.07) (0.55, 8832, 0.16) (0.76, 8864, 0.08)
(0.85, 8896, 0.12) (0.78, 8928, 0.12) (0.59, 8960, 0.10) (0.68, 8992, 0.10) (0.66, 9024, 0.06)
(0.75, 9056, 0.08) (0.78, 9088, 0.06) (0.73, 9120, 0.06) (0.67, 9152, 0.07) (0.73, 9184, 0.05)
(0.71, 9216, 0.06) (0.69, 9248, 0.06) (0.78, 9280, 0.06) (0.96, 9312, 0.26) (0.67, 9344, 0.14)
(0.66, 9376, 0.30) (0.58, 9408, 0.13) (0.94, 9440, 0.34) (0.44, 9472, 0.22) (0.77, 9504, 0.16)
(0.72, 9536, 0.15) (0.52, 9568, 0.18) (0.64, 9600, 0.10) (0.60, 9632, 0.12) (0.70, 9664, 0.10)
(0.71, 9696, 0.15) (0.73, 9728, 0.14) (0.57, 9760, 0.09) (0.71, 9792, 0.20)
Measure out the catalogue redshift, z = 0.14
